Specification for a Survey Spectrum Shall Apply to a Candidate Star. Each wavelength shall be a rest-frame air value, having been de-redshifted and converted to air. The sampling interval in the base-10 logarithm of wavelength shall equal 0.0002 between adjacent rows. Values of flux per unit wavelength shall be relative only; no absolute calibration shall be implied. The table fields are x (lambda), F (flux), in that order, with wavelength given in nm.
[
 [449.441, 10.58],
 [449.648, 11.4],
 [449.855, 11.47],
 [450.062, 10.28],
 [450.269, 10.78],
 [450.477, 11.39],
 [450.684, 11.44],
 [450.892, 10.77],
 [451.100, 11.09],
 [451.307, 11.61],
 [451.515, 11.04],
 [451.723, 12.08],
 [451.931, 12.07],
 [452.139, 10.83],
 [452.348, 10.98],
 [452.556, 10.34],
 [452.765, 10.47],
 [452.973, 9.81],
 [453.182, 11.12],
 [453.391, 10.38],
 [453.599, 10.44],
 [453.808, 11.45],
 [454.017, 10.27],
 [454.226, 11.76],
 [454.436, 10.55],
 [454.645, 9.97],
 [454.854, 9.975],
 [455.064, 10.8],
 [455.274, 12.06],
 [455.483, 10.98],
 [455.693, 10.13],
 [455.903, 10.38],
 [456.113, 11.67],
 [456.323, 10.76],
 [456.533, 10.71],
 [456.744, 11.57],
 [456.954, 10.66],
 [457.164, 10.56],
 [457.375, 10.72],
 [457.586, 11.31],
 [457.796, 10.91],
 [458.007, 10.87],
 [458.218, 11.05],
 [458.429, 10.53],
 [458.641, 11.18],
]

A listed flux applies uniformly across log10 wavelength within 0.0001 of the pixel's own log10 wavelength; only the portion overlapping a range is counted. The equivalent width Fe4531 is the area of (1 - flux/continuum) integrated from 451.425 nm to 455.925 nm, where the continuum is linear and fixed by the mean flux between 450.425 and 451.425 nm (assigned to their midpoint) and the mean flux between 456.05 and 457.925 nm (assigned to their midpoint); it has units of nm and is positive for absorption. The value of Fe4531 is 0.12 nm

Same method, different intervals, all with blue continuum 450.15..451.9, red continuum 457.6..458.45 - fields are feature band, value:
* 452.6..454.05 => 0.08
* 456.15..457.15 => 0.01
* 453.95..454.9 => 0.05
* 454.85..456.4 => 0.02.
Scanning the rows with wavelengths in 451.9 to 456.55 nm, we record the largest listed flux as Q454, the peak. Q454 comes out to 12.07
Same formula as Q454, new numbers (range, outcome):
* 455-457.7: 12.06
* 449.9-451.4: 11.61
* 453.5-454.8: 11.76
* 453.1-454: 11.45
